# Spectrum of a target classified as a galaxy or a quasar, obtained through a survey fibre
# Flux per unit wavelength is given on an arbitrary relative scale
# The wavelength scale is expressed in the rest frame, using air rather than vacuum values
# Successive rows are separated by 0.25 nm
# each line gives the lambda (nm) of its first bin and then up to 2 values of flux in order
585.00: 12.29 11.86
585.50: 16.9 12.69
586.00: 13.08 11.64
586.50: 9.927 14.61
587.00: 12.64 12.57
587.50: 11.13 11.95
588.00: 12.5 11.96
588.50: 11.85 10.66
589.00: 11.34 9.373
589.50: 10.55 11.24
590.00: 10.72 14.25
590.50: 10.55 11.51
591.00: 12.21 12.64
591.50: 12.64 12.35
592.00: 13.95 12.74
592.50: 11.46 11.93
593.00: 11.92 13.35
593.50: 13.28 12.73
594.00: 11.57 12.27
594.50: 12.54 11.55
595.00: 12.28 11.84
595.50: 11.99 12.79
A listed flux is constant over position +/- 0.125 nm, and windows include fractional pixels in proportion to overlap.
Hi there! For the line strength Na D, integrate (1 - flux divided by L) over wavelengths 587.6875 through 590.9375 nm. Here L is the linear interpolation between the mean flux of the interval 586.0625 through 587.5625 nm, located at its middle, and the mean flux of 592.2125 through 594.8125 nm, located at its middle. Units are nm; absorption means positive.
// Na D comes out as 0.211 nm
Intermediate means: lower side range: 12.2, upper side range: 12.3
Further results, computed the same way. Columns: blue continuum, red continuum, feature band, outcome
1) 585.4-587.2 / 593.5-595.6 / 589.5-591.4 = 0.12 nm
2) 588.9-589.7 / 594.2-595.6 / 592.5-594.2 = -0.11 nm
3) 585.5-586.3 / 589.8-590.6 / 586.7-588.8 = 0.08 nm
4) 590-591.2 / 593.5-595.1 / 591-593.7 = -0.11 nm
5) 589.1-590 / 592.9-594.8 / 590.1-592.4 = -0.26 nm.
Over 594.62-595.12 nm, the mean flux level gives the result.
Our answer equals 11.9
